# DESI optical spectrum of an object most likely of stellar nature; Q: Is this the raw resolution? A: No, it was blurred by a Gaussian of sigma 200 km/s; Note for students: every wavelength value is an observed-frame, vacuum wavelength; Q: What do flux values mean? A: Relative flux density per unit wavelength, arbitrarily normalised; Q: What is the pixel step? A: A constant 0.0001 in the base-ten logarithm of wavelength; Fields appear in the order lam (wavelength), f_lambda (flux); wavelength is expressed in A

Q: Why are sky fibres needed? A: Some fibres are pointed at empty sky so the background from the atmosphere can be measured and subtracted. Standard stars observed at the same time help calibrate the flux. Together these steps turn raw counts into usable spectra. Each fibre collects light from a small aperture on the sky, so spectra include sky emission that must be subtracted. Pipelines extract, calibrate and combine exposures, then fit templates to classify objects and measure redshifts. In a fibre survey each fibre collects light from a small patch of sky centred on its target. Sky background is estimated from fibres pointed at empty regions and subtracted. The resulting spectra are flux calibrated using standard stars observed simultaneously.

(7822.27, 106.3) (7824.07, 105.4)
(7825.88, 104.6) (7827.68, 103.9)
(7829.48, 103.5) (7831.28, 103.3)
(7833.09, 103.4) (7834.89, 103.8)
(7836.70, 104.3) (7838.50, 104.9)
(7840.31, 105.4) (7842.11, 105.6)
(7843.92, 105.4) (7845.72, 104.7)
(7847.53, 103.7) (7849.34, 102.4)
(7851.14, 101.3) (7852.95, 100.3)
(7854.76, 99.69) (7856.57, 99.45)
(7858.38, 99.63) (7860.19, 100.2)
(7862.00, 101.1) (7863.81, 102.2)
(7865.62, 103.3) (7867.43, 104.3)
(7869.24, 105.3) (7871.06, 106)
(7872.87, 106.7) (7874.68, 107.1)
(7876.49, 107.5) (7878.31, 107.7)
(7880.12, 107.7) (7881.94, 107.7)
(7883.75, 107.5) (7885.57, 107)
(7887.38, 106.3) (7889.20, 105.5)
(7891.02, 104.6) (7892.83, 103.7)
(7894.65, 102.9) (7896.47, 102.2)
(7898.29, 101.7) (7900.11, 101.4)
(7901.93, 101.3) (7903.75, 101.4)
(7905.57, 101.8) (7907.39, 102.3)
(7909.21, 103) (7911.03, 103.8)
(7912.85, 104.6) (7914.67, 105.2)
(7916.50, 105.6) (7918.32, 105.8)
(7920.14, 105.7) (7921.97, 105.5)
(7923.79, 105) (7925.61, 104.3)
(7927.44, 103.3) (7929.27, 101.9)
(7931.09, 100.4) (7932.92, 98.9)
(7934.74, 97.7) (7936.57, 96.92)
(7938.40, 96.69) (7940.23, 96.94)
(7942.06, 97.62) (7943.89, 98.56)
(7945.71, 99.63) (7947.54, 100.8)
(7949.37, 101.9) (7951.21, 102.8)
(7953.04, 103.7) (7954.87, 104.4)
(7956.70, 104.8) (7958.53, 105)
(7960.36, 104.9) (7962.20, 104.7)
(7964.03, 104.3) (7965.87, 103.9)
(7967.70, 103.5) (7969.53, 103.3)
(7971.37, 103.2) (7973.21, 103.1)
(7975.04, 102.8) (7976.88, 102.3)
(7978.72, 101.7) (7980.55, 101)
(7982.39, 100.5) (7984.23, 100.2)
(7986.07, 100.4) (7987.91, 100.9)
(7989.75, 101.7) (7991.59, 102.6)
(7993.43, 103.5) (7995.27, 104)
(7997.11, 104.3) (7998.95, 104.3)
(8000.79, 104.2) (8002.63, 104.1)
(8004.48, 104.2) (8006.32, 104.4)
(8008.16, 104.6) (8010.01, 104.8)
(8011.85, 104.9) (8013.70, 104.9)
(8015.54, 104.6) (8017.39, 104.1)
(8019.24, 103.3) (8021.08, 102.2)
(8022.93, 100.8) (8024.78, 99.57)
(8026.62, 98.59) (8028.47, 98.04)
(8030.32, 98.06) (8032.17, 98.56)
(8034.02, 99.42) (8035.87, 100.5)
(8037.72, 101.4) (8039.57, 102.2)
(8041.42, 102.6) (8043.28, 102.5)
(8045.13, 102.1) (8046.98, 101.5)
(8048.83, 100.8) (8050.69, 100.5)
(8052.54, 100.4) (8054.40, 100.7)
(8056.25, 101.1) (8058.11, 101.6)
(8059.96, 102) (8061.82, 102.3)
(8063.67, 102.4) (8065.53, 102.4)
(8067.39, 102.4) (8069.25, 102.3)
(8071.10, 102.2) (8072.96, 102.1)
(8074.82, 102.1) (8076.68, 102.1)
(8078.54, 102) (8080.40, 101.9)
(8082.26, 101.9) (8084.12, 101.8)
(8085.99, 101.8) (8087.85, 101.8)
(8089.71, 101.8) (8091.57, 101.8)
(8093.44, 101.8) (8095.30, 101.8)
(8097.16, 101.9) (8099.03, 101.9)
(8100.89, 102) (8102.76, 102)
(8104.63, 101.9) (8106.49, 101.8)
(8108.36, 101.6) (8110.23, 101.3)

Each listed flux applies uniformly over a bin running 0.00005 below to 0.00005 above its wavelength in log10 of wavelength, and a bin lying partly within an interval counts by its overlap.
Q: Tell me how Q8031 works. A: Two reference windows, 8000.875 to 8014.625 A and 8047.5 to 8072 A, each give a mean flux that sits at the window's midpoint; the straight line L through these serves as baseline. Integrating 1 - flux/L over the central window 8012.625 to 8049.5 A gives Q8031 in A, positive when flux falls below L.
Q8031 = 0.7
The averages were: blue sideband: 105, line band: 101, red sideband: 102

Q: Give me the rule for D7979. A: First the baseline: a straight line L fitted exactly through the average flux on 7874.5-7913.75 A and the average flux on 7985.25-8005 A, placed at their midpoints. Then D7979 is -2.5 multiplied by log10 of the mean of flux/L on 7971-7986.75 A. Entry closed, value 0.02 mag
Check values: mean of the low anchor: 104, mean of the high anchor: 103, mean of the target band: 102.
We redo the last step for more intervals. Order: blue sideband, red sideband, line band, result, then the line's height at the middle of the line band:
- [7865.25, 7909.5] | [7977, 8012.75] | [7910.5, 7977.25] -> 0.01 mag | 104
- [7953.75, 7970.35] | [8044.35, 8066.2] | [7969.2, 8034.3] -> 0.01 mag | 103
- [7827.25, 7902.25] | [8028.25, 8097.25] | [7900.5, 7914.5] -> 0.01 mag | 103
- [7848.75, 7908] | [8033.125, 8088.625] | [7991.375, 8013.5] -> -0.02 mag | 102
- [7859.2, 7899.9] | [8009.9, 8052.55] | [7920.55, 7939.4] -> 0.03 mag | 104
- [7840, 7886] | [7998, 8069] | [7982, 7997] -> 0.01 mag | 103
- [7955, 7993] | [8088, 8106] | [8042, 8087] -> 0.00 mag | 102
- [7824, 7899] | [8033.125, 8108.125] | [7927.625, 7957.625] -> 0.03 mag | 103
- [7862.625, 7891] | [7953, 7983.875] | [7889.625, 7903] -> 0.03 mag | 105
